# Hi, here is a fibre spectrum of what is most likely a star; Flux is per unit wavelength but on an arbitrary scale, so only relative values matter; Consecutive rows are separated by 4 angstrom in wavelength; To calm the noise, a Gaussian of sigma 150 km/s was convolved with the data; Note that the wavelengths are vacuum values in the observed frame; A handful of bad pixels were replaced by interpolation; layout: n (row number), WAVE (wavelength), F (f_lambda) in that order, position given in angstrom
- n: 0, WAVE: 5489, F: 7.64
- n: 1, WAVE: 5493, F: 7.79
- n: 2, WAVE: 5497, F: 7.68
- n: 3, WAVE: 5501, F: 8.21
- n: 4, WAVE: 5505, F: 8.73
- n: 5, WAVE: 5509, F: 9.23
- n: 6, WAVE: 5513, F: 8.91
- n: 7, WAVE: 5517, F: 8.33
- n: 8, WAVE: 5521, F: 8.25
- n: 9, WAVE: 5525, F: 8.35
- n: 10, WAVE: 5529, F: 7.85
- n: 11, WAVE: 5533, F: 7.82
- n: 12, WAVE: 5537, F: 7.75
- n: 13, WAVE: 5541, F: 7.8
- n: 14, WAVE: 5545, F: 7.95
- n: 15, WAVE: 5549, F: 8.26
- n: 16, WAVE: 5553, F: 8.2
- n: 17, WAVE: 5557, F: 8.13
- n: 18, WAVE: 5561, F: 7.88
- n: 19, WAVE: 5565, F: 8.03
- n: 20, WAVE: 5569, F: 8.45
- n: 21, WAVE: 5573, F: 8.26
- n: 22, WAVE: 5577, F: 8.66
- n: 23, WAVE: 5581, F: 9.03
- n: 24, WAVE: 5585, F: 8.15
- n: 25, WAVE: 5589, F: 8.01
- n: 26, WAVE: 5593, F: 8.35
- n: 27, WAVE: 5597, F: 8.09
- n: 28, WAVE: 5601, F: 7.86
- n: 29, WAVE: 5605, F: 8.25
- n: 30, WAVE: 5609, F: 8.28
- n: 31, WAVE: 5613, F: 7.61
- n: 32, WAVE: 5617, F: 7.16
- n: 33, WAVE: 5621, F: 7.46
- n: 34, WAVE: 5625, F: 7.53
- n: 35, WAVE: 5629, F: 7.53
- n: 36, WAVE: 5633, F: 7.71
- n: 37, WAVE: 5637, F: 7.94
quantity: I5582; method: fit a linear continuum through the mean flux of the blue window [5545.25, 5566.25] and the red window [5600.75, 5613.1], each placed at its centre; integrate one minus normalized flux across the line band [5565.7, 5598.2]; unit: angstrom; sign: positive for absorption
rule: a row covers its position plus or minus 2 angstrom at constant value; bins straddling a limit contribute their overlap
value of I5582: -1.1 angstrom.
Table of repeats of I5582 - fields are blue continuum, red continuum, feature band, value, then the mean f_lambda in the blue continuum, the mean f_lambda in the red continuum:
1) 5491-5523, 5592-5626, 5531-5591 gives -0.47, 8.39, 7.84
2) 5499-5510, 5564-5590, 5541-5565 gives 1.23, 8.68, 8.4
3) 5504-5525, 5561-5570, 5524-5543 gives 1.29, 8.66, 8.14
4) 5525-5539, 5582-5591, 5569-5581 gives -0.64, 7.88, 8.19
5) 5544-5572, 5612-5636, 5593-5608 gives -0.74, 8.14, 7.51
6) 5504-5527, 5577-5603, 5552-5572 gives 0.64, 8.63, 8.28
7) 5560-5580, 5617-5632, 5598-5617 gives -0.44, 8.31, 7.47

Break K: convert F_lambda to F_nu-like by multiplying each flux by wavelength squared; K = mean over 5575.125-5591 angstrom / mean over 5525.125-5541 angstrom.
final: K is 1.09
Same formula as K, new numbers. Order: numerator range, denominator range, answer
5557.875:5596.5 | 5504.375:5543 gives 1.02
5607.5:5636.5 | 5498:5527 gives 0.93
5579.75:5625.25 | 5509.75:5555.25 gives 1.00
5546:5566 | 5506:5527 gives 0.95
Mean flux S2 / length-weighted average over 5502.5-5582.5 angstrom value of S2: 8.29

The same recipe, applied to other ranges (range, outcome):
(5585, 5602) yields 8.1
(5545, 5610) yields 8.23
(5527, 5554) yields 7.94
